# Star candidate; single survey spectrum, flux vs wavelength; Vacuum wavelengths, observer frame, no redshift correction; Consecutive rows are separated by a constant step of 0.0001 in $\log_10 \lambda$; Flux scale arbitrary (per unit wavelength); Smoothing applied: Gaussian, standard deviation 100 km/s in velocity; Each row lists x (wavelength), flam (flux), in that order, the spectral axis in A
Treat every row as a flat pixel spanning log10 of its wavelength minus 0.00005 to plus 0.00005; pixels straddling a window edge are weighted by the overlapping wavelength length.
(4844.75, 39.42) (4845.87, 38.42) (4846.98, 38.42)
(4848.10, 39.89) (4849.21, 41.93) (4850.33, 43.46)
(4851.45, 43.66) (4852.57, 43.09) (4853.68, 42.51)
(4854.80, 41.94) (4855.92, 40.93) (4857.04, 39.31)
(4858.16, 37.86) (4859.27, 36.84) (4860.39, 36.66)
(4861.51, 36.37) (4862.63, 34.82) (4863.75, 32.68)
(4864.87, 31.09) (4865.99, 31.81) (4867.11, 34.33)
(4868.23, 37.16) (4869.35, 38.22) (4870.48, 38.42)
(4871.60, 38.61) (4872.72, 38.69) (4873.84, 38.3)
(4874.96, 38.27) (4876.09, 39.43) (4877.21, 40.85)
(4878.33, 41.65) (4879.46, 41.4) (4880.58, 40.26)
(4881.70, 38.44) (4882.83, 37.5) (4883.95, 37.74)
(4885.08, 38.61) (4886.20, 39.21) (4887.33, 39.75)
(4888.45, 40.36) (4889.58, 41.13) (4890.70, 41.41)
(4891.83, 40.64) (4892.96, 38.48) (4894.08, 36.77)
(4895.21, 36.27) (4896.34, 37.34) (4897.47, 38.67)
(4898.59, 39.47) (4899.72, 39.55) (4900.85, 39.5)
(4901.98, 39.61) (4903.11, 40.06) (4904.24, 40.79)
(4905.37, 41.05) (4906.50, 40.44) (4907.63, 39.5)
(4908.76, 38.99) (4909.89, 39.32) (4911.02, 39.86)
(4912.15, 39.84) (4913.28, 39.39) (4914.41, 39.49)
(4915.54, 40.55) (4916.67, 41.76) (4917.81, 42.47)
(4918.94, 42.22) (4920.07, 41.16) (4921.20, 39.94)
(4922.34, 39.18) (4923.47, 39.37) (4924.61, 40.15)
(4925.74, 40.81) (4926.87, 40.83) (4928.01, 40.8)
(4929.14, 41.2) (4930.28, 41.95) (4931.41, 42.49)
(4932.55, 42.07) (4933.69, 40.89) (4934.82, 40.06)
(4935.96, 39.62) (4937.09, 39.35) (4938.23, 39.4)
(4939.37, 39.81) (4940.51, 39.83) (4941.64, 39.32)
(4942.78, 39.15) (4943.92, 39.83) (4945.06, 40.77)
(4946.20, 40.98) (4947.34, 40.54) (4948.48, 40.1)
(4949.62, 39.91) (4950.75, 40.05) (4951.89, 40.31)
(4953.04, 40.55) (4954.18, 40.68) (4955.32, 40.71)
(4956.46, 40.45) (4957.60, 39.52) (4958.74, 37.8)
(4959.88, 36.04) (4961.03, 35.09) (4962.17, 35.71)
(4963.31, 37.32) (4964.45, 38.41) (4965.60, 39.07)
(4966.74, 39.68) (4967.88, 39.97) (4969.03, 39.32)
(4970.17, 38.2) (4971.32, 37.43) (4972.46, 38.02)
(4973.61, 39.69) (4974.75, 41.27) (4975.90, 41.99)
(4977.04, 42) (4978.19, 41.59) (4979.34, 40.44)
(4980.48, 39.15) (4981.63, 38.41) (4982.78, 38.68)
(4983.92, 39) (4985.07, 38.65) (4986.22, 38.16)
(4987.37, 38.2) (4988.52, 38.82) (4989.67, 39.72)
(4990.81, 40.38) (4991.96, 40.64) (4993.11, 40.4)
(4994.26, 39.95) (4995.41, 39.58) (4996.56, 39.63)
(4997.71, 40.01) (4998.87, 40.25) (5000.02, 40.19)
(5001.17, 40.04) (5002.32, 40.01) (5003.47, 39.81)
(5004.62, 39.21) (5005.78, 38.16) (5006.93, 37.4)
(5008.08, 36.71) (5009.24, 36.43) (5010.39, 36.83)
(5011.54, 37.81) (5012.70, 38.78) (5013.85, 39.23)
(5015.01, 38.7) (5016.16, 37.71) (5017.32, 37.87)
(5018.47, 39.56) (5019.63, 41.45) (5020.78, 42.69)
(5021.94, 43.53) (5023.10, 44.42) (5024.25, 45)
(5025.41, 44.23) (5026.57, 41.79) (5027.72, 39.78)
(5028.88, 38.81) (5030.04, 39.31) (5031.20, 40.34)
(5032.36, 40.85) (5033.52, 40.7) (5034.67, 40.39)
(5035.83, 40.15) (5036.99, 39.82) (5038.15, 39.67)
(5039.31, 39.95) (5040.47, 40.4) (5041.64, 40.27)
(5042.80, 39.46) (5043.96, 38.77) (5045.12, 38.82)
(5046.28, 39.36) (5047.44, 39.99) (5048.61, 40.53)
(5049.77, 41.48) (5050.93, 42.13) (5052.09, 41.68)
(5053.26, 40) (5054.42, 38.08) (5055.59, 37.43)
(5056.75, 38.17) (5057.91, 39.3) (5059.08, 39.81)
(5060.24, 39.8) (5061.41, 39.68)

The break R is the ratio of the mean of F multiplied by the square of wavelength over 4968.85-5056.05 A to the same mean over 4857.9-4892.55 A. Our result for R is 1.11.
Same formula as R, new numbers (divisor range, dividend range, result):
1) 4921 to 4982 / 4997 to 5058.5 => 1.03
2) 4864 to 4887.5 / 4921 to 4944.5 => 1.09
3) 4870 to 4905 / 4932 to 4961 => 1.04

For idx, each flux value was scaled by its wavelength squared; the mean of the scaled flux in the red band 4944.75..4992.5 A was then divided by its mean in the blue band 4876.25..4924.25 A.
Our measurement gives 1.02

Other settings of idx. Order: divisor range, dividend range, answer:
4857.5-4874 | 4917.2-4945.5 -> 1.15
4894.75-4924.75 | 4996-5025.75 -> 1.04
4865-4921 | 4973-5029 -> 1.06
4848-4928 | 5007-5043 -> 1.08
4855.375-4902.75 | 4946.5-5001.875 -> 1.07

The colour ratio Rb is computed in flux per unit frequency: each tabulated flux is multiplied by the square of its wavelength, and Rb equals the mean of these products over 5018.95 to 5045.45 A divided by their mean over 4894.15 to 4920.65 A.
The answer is 1.1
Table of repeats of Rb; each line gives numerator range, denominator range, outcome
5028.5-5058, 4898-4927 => 1.04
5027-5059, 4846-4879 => 1.11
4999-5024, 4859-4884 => 1.12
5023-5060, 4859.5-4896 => 1.13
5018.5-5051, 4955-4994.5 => 1.07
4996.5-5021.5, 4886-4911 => 1.03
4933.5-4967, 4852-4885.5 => 1.07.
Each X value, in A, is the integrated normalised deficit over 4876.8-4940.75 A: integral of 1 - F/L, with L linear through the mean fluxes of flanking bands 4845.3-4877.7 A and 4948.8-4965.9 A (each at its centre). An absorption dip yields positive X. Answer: -2.3 A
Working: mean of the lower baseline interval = 38.4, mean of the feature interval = 40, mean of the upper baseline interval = 38.8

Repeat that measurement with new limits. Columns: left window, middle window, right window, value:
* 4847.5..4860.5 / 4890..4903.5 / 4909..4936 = 0.57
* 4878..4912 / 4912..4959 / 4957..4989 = -1.50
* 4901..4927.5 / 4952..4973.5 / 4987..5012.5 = 0.54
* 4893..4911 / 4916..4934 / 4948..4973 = -0.94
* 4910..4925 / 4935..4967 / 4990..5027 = 0.74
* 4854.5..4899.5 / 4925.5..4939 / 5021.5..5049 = -0.60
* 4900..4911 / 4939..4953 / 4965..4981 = -0.07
